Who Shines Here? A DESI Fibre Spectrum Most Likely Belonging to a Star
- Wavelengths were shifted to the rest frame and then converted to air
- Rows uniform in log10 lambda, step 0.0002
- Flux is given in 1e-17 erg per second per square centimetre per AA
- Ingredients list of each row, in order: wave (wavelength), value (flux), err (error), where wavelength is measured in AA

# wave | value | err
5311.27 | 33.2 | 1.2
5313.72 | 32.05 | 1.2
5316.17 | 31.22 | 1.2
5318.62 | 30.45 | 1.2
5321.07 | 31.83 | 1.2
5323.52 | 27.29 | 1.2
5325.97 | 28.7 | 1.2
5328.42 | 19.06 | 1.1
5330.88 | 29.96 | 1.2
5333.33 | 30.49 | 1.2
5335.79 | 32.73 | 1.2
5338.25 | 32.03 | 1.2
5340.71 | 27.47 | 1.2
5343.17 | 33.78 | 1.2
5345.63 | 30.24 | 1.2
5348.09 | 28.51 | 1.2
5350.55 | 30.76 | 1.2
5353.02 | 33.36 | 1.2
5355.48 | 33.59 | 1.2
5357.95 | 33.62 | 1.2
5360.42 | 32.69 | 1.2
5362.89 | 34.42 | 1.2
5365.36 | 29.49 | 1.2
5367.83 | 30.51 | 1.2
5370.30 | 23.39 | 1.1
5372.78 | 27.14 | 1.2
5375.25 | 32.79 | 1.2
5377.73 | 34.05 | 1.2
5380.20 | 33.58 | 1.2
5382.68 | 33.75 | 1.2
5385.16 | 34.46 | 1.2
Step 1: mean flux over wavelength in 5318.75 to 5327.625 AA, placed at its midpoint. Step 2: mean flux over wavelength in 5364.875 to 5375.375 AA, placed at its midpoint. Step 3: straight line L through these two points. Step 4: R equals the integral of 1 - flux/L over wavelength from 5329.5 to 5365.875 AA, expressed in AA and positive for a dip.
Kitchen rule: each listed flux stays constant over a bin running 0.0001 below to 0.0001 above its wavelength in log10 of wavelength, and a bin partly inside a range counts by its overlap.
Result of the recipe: -3.8 AA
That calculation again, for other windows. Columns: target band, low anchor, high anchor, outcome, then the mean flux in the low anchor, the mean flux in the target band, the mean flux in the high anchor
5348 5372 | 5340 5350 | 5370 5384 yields -0.3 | 30.2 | 31.1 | 31.3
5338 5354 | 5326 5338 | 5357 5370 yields -0.5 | 28.4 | 30.8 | 31.5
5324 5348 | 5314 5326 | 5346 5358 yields 1.3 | 30.2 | 29.3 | 31.7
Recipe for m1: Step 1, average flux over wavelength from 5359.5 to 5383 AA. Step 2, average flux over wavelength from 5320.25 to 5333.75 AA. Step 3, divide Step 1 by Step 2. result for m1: 1.1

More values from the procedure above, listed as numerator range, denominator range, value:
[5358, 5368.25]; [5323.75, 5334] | 1.19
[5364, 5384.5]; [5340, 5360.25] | 0.97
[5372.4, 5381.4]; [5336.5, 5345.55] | 1.04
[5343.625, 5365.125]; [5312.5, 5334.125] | 1.11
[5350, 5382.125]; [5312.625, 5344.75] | 1.06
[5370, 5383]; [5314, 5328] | 1.06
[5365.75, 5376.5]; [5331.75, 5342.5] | 0.93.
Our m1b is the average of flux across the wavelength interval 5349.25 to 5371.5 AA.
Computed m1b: 31.3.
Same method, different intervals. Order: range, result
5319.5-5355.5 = 29.9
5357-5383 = 31.3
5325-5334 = 26.8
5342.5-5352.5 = 30.8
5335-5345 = 31.4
